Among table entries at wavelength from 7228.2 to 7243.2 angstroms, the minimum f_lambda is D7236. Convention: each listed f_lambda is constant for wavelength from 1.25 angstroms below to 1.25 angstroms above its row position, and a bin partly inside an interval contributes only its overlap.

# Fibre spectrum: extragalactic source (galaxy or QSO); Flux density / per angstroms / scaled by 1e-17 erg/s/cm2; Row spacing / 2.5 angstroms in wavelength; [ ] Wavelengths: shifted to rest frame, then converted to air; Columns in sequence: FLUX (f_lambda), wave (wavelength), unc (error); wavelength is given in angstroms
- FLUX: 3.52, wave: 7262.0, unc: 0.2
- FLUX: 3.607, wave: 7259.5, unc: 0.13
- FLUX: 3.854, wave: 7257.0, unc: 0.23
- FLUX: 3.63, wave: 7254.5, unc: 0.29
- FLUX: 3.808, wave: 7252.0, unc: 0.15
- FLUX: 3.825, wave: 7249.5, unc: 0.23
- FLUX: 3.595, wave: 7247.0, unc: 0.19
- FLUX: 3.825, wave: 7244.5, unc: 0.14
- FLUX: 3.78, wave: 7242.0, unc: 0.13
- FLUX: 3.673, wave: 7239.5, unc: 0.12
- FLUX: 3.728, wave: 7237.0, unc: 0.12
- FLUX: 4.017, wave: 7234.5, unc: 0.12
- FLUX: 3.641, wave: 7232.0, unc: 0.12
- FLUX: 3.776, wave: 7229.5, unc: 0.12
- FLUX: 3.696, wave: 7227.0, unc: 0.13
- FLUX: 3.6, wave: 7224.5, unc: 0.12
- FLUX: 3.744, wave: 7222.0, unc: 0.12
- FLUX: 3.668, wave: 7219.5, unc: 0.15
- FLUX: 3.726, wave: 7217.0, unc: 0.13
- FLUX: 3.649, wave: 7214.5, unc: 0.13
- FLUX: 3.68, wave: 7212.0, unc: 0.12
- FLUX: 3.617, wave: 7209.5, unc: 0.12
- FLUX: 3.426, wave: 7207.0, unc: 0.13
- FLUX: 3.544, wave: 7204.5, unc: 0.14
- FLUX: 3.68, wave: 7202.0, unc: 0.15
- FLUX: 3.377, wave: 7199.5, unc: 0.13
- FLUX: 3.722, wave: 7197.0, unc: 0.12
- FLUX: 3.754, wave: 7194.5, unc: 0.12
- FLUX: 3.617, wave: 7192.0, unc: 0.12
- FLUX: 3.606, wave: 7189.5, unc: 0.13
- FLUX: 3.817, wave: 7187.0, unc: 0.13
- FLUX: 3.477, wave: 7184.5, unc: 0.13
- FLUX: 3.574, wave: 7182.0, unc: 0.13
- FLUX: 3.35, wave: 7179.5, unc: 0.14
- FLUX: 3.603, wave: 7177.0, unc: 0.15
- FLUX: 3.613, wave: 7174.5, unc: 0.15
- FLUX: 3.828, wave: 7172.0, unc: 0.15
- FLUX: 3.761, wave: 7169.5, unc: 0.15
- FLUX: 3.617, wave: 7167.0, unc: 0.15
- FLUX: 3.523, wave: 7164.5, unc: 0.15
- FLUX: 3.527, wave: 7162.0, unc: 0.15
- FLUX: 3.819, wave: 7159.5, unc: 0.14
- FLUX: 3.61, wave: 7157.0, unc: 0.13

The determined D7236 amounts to 3.641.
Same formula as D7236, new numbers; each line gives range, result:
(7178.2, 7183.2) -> 3.35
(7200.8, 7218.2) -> 3.426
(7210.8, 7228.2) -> 3.6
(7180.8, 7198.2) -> 3.477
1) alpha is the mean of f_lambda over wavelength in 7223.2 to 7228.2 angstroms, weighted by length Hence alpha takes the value 3.65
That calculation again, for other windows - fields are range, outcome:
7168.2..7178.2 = 3.7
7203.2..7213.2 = 3.57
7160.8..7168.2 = 3.56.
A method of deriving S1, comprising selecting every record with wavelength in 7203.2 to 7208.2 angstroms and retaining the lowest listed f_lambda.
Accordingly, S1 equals 3.426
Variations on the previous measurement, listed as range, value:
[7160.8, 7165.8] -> 3.523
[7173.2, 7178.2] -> 3.603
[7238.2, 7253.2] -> 3.595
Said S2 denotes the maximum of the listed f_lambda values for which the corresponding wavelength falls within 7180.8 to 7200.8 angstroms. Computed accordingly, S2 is 3.817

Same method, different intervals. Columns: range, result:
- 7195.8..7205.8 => 3.722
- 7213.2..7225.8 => 3.744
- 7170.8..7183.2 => 3.828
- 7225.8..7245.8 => 4.017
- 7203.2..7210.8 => 3.617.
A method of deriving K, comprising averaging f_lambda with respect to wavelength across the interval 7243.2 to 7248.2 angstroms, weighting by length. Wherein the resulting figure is 3.71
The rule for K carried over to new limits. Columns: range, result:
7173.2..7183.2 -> 3.54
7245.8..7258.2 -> 3.74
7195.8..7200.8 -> 3.55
